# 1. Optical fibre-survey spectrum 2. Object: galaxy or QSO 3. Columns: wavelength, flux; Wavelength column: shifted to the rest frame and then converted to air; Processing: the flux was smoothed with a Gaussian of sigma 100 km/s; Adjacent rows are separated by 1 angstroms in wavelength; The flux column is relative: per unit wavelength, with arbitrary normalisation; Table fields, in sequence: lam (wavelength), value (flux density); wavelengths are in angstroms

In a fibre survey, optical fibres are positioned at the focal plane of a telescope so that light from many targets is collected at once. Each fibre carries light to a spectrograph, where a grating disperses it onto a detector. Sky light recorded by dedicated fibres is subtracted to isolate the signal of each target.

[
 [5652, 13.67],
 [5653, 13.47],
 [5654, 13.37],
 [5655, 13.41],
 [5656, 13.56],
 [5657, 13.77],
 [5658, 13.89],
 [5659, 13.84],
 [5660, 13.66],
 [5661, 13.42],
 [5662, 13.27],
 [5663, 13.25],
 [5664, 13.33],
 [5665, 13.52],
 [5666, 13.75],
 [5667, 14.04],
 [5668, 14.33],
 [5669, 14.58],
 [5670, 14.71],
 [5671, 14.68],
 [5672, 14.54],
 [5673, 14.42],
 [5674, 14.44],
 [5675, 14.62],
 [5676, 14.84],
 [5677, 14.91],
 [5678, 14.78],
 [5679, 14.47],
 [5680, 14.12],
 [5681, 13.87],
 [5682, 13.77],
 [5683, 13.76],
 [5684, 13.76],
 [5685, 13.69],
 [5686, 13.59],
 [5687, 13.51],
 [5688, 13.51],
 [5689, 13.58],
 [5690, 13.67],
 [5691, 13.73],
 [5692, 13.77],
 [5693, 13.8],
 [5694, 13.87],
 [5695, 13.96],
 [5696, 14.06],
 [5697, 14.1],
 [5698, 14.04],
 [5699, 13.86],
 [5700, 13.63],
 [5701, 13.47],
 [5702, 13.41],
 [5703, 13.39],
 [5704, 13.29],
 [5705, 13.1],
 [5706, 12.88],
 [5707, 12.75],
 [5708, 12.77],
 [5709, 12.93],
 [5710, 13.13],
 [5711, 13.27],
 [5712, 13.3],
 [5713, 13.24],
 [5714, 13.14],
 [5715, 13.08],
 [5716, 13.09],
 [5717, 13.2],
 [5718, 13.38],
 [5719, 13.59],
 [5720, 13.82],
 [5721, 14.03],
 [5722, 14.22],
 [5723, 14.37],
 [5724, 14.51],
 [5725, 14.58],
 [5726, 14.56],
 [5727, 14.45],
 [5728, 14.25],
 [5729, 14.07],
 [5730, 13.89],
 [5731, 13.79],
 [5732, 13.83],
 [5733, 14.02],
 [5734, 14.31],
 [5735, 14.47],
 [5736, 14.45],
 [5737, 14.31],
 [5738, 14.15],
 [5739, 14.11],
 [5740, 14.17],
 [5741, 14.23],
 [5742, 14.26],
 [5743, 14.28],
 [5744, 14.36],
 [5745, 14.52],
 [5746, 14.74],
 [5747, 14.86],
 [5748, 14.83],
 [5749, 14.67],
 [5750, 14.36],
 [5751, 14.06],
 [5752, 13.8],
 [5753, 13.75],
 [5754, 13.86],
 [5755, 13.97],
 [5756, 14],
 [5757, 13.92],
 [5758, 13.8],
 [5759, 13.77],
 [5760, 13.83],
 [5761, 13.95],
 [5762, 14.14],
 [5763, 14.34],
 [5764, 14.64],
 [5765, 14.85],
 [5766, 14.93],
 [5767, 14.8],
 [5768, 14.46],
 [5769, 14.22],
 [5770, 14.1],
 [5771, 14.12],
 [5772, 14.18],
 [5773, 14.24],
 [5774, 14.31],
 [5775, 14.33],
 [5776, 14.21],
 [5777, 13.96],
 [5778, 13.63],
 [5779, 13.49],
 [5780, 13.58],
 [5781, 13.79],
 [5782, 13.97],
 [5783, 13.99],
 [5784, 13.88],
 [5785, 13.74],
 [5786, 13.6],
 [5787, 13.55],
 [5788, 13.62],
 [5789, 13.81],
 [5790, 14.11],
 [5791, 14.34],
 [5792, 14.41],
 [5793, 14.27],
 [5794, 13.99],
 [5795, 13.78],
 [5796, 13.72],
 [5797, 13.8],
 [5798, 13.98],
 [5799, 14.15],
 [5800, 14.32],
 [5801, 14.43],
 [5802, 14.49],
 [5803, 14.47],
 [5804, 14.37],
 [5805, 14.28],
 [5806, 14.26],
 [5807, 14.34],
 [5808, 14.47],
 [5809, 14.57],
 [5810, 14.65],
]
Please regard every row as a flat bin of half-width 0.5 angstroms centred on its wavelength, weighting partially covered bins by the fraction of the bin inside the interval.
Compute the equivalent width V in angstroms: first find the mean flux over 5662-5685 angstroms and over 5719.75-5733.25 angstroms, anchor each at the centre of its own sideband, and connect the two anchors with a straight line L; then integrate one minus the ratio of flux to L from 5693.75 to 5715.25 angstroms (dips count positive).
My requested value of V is 1.19 angstroms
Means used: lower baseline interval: 14.2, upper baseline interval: 14.2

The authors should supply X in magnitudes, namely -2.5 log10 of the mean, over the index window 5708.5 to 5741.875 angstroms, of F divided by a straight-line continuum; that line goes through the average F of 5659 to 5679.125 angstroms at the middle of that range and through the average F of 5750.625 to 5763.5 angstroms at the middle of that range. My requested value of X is 0.01 mag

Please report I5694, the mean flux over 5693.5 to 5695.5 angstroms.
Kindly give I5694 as 13.9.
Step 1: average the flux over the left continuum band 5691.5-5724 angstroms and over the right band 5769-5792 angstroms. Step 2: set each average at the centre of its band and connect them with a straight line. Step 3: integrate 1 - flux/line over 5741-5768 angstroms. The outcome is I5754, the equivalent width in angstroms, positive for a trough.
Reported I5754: -1.0 angstroms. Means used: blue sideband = 13.5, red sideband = 14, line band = 14.3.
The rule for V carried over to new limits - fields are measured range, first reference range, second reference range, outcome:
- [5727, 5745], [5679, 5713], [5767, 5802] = -0.5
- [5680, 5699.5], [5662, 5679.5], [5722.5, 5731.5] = 0.7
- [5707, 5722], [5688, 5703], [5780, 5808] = 0.6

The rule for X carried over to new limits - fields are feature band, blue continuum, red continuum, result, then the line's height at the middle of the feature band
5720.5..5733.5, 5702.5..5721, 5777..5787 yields -0.07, 13.3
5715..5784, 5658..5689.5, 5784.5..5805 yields -0.01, 14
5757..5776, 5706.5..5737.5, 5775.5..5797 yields -0.03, 13.8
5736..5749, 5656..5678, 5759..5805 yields -0.02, 14.1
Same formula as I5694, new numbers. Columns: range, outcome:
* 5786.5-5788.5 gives 13.6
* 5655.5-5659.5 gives 13.8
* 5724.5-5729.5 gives 14.4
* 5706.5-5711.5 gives 13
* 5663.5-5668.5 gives 13.8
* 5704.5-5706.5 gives 13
